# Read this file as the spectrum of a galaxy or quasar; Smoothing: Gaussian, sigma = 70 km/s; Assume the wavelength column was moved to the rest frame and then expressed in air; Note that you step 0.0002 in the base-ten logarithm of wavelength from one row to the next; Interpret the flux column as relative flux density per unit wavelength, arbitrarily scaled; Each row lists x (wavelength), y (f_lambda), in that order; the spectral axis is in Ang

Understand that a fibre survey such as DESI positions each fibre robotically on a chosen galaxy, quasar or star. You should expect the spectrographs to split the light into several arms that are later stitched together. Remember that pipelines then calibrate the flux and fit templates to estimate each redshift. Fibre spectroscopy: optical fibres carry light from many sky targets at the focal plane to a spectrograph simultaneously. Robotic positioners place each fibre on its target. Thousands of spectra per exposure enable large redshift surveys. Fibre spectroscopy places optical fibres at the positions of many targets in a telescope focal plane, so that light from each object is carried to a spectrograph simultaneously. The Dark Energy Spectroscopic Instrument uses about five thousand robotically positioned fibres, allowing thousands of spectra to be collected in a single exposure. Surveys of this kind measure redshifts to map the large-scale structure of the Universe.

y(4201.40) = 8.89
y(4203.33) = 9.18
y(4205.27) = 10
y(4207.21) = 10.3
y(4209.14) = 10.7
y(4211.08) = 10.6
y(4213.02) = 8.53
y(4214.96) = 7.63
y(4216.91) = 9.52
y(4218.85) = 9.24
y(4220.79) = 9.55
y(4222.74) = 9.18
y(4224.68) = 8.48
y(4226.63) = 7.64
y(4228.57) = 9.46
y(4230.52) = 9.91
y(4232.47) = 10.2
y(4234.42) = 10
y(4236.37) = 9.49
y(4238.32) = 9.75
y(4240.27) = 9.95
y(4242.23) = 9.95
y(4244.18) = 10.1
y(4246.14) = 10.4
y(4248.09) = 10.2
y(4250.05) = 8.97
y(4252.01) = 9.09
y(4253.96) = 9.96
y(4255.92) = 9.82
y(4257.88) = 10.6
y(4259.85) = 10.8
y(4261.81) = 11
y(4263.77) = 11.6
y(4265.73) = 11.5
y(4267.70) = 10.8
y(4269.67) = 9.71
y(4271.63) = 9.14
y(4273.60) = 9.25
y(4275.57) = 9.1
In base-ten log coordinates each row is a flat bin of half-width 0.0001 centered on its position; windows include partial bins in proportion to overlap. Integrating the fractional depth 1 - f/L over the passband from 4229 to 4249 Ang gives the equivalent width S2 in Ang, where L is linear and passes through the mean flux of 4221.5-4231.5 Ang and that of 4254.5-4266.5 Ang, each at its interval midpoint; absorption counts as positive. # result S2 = -0.7 Ang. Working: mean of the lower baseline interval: 8.95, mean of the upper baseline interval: 10.8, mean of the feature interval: 9.98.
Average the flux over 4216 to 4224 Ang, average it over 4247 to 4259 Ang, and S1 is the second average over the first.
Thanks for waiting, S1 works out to 1.0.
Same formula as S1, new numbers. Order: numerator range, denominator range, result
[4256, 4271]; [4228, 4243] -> 1.09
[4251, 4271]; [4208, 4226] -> 1.13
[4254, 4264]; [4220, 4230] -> 1.19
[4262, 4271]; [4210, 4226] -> 1.20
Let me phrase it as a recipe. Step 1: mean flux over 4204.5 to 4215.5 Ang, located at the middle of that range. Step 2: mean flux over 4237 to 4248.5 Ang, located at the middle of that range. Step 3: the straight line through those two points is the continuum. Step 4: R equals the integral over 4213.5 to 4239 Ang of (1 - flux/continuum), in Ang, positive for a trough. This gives 1.7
